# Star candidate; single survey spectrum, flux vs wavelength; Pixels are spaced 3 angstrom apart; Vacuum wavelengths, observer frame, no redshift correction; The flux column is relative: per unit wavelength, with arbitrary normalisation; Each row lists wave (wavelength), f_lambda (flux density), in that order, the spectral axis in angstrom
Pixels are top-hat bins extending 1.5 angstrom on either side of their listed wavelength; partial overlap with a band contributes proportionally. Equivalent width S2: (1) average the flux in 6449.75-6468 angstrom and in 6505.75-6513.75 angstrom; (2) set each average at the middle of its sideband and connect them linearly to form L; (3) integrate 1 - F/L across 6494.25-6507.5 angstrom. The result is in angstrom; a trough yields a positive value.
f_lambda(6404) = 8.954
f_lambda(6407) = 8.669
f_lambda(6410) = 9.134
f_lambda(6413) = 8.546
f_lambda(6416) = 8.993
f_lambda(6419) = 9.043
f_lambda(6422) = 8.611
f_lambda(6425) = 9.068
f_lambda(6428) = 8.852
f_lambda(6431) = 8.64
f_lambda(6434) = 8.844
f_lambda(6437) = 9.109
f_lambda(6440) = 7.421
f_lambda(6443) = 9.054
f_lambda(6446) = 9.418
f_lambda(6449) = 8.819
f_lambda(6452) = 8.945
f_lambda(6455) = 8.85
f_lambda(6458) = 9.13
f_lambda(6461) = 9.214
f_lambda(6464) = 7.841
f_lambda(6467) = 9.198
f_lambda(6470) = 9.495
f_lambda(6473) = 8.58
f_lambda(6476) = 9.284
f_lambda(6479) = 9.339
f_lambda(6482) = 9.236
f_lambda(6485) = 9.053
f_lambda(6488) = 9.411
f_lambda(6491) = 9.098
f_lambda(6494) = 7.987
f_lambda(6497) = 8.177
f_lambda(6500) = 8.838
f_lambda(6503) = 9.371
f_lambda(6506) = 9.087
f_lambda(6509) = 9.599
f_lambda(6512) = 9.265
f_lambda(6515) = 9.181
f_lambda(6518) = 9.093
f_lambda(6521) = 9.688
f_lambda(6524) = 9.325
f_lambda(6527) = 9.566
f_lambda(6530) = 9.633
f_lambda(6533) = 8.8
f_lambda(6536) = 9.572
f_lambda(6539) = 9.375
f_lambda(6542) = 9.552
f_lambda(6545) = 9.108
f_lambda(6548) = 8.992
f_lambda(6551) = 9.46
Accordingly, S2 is 0.7 angstrom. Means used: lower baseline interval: 8.85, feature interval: 8.79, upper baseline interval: 9.35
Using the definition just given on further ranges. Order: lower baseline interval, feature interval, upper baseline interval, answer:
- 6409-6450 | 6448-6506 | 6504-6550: 0.8 angstrom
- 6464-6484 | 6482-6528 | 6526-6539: 0.6 angstrom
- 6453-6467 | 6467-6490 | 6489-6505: -1.1 angstrom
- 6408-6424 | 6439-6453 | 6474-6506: 0.2 angstrom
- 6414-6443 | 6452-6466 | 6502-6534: 0.2 angstrom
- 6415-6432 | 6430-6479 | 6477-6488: 1.0 angstrom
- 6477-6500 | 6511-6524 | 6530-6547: -0.2 angstrom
